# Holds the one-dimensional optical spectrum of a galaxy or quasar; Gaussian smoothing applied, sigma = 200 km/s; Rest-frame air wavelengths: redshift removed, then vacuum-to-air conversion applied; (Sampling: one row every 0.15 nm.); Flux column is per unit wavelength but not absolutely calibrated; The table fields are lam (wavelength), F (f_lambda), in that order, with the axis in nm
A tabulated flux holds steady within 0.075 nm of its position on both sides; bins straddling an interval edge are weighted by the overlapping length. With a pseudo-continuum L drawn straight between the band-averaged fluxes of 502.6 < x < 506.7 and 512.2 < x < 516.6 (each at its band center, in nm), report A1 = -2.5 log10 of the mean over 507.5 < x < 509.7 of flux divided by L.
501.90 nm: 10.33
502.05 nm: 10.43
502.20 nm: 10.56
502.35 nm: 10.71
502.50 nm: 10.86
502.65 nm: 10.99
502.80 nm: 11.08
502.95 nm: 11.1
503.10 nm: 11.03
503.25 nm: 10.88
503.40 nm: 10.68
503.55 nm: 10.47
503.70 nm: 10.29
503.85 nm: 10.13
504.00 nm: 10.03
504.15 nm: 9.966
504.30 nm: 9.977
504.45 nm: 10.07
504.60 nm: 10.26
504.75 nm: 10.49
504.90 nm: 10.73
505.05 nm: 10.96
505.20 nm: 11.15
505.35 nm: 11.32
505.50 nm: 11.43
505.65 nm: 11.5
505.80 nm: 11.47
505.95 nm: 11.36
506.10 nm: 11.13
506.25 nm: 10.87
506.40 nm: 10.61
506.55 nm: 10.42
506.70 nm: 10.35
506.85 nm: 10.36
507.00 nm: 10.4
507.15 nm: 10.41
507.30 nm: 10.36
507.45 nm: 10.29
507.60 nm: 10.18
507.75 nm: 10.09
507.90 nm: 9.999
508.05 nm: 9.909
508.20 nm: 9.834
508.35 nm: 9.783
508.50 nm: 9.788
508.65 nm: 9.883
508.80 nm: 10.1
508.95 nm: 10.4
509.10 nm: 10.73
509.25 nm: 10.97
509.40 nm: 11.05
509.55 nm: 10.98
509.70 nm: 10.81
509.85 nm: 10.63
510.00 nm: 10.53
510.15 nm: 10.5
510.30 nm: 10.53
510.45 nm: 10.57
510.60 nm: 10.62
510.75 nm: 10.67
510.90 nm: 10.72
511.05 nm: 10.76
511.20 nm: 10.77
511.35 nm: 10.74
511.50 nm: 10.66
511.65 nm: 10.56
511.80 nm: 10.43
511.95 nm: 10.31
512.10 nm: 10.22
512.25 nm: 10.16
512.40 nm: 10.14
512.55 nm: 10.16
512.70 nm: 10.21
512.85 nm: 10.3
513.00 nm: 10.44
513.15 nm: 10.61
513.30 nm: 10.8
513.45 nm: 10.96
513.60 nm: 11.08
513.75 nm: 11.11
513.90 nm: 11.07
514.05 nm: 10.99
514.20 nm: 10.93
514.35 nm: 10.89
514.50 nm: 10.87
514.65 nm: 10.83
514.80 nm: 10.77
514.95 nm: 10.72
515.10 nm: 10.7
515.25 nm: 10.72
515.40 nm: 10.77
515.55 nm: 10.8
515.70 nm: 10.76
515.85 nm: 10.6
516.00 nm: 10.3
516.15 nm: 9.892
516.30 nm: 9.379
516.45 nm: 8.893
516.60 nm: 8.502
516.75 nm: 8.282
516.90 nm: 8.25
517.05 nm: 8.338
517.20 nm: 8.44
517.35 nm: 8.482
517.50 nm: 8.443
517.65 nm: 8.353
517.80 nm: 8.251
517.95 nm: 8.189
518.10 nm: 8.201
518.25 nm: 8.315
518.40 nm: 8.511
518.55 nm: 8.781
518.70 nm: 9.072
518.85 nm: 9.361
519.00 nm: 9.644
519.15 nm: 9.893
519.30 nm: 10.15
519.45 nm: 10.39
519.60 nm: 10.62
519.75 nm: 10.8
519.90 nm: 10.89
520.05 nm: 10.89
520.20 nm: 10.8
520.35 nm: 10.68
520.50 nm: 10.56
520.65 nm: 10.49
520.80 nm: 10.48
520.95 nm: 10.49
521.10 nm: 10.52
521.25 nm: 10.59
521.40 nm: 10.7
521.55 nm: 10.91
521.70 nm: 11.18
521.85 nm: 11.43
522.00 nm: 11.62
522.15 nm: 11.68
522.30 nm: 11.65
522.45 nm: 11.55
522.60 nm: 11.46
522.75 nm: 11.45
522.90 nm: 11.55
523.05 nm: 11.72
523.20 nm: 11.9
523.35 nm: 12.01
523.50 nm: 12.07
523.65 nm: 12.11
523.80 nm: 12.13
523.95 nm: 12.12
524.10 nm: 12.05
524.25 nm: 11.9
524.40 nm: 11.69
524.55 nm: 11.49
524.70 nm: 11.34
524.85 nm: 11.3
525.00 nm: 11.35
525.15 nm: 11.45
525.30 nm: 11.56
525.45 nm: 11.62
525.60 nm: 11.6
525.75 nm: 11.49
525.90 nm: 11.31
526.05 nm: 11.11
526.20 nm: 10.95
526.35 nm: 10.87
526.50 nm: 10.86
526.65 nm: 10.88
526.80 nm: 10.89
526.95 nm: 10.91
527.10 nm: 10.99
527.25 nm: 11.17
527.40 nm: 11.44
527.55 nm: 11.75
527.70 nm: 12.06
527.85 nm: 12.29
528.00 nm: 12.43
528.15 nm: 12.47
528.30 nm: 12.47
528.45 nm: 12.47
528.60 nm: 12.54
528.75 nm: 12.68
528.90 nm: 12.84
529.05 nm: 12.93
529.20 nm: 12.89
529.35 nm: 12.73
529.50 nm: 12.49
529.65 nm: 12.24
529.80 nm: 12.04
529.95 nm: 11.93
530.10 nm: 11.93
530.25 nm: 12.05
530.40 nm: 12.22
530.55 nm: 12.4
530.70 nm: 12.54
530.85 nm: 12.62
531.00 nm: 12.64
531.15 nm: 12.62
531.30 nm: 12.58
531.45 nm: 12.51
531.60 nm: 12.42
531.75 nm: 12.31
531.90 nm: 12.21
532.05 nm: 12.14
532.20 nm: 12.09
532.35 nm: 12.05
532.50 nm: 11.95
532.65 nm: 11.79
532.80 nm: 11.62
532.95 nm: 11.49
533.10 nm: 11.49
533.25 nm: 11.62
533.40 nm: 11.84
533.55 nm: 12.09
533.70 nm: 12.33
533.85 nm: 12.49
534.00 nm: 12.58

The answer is 0.04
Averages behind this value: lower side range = 10.7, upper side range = 10.5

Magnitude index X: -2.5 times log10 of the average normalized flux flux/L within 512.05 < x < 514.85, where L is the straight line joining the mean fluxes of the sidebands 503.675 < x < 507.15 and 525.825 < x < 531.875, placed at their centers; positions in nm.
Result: 0.047 mag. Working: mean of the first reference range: 10.7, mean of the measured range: 10.7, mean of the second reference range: 12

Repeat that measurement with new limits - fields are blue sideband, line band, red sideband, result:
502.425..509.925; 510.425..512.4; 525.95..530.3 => 0.036 mag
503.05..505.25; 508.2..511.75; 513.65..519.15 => -0.050 mag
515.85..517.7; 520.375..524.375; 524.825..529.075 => -0.097 mag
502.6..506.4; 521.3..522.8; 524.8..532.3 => 0.028 mag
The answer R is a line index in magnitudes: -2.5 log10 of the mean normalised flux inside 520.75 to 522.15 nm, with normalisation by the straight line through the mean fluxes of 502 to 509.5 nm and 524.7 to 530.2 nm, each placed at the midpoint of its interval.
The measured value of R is 0.05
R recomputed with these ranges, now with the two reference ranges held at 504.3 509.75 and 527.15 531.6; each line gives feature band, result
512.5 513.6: 0.05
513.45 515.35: 0.03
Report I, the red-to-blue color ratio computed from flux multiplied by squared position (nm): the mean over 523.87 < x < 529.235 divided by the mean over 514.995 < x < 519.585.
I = 1.3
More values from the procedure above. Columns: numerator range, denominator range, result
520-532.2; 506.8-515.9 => 1.18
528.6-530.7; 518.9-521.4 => 1.23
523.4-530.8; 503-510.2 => 1.22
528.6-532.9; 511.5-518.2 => 1.31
